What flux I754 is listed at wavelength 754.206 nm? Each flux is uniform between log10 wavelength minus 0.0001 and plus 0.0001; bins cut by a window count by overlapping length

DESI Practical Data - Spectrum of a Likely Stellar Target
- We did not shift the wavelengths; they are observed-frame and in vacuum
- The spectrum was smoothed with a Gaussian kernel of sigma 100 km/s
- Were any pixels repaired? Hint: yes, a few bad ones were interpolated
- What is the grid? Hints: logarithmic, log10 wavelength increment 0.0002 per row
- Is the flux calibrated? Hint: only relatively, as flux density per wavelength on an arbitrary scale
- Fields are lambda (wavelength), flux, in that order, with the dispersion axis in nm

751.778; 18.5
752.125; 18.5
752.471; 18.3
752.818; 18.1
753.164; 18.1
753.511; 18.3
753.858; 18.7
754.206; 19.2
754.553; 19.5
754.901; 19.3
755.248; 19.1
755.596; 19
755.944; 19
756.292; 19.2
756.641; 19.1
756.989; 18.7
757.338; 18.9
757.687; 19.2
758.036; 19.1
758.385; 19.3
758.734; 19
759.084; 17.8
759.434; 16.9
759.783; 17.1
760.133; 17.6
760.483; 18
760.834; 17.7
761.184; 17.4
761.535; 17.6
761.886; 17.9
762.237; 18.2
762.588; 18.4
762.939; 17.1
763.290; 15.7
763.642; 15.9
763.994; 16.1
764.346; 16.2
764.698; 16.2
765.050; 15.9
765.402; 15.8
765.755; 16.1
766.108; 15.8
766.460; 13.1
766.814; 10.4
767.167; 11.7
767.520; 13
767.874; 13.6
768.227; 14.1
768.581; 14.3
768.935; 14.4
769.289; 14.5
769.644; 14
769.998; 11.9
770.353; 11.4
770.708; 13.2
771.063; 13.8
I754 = 19.2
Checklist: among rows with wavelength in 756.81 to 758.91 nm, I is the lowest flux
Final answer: 18.7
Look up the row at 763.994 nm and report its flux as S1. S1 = 16.1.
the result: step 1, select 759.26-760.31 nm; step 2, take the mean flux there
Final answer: 17.2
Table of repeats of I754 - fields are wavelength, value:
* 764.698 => 16.2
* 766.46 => 13.1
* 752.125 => 18.5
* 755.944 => 19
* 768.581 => 14.3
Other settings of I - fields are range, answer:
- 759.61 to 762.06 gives 17.1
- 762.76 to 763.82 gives 15.7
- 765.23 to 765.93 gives 15.8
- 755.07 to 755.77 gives 19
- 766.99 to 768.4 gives 11.7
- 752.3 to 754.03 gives 18.1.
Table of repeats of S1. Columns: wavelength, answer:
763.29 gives 15.7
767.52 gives 13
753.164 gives 18.1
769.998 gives 11.9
